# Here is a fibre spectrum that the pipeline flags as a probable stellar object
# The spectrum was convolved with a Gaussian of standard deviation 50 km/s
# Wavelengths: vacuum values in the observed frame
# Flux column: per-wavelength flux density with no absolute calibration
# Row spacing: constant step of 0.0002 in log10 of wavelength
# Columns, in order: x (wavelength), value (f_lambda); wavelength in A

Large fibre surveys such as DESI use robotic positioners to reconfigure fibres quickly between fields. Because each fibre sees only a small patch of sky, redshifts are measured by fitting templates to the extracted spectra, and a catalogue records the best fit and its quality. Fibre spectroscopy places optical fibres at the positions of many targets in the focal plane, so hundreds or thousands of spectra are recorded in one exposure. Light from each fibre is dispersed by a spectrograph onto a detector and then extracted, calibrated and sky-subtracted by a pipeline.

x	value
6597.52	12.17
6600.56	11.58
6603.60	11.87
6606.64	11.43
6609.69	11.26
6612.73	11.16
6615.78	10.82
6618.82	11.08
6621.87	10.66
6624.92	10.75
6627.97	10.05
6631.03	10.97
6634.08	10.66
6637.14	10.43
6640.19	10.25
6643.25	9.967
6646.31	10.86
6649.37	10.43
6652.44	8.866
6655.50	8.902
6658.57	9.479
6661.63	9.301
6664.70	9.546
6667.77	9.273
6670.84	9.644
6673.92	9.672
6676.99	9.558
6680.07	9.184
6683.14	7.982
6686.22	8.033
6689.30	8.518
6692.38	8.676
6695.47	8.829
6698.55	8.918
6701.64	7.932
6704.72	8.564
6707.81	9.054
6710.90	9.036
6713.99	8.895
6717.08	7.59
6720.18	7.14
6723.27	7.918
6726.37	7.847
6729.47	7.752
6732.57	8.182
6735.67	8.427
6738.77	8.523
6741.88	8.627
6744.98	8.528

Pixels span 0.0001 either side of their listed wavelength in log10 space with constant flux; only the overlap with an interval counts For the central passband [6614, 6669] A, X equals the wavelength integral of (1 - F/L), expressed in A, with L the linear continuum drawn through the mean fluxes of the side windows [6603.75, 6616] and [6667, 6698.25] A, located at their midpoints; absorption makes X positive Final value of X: 0.7 A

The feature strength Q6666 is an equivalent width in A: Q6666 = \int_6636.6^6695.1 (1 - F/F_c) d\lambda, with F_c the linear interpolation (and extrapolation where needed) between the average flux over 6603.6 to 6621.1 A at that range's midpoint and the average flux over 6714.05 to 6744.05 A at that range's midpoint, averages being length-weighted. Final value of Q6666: 2.36 A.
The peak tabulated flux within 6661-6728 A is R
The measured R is 9.672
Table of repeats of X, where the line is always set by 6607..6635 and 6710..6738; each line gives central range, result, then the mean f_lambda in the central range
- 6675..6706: 1.2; 8.64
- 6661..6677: 0.1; 9.5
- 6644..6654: 0.1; 10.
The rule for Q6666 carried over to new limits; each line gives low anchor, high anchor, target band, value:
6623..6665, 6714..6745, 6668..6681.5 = -0.22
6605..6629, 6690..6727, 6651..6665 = 0.84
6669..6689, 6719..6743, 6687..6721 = 0.21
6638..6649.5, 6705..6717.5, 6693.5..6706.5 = 0.63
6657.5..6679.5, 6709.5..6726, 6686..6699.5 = 0.24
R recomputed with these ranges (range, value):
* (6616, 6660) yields 11.08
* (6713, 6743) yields 8.895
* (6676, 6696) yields 9.558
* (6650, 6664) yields 9.479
